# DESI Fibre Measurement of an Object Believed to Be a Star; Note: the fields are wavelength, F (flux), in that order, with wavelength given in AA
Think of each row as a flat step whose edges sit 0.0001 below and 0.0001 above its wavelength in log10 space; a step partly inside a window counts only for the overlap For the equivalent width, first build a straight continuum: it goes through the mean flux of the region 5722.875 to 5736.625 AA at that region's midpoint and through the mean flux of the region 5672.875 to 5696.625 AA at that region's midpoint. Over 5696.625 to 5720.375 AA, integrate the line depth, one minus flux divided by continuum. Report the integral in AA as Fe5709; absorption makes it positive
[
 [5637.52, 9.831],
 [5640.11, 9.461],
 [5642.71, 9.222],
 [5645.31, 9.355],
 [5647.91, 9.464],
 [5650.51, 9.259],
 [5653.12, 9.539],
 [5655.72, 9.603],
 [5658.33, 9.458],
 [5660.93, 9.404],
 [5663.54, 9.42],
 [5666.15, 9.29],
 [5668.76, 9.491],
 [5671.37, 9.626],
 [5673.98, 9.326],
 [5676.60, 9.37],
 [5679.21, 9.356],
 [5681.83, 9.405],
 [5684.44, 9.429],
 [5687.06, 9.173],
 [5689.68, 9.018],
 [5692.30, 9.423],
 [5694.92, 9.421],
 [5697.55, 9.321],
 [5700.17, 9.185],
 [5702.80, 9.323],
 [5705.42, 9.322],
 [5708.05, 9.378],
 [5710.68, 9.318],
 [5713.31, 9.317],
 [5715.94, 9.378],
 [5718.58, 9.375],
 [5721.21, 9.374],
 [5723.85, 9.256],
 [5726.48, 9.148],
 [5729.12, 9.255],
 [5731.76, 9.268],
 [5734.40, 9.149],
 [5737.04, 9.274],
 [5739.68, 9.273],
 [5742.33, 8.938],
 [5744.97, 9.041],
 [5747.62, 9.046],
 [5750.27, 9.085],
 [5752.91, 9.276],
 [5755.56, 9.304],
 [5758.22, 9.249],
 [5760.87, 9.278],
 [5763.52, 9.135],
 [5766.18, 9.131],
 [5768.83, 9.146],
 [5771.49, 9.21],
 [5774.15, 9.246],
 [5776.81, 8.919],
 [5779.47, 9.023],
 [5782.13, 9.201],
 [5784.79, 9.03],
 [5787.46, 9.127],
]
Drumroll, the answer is -0.1 AA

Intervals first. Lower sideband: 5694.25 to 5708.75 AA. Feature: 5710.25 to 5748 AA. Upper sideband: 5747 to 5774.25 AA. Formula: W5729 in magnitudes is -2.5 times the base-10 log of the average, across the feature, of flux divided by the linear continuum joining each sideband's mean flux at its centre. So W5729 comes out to 0.004 mag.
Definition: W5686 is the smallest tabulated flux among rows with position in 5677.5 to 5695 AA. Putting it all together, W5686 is 9.018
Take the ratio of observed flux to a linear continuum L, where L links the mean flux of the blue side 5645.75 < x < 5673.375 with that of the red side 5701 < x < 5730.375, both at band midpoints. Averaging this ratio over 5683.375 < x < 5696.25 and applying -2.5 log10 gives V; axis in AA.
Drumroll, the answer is 0.01 mag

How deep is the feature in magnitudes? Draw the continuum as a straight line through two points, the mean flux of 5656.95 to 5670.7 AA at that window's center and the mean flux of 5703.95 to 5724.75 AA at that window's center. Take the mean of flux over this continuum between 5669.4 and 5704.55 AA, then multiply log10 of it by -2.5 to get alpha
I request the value 0.01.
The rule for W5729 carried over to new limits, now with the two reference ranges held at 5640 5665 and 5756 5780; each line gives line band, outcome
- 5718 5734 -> 0.00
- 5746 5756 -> 0.00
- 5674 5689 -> 0.00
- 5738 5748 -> 0.02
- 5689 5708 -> 0.00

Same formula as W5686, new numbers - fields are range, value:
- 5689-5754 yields 8.938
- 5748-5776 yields 9.085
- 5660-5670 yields 9.29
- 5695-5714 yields 9.185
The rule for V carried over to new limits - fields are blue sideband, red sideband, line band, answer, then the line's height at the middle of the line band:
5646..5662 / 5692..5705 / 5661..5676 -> 0.00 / 9.41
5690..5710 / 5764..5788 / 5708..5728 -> 0.00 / 9.27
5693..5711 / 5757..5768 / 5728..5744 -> 0.01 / 9.26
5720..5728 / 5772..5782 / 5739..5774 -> 0.00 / 9.16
